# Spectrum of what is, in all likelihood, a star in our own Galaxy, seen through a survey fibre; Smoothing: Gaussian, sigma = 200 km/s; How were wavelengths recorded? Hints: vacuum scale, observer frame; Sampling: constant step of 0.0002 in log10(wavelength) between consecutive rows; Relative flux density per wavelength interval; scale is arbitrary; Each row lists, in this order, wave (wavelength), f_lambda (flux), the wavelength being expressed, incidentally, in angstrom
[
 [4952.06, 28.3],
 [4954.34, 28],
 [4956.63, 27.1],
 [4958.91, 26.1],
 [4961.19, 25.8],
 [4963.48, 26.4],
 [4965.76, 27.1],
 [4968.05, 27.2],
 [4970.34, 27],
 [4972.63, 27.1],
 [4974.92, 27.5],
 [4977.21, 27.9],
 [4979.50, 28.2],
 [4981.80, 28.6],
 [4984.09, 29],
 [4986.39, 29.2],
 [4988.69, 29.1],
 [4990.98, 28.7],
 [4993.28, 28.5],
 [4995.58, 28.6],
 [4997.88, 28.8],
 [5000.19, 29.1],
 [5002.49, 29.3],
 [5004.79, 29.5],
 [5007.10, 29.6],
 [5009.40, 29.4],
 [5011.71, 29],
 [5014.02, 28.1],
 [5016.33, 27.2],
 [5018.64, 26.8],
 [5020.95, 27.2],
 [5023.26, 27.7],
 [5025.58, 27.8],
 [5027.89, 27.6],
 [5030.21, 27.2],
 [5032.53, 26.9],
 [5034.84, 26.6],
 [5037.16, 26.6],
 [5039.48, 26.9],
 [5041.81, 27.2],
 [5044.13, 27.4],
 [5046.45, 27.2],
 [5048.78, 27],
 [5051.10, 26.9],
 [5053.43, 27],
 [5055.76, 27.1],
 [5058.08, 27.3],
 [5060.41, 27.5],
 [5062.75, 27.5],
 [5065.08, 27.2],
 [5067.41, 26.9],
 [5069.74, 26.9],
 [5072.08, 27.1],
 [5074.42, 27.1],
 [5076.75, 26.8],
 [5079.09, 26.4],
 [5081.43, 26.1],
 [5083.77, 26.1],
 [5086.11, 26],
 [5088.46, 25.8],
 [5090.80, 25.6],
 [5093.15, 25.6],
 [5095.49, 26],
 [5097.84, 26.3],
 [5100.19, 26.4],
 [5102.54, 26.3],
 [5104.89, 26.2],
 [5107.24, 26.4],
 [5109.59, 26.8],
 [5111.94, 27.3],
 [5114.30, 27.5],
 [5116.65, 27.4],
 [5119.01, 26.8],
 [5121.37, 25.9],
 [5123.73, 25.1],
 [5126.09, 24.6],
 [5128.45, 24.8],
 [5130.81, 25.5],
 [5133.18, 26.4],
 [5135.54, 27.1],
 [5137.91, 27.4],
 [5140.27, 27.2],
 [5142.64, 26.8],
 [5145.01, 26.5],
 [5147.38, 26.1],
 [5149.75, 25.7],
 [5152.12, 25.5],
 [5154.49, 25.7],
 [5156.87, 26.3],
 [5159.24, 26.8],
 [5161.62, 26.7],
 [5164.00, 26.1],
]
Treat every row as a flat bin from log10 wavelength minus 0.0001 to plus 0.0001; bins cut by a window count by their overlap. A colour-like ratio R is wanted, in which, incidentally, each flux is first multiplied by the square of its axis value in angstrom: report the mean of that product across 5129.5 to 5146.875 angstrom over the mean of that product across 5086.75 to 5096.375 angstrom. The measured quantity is 1.1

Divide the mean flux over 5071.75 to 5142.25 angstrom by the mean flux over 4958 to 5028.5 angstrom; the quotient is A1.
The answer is 0.9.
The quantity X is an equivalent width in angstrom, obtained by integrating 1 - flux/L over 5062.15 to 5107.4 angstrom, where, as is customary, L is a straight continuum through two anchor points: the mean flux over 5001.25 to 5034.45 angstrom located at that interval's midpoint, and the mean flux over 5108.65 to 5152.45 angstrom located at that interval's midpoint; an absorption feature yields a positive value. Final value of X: 1.1 angstrom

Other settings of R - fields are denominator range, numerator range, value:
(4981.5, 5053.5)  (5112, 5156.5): 0.98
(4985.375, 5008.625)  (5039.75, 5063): 0.96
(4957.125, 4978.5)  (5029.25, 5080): 1.04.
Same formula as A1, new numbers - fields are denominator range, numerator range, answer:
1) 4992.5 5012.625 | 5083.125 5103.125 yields 0.89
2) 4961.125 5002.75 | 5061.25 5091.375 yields 0.95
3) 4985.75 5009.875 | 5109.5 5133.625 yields 0.90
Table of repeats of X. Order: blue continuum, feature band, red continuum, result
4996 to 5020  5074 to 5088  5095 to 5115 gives 0.38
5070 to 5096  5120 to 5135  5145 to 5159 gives 0.35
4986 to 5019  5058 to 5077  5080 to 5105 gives -0.26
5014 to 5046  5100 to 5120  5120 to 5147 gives -0.34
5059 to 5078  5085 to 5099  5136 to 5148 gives 0.60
